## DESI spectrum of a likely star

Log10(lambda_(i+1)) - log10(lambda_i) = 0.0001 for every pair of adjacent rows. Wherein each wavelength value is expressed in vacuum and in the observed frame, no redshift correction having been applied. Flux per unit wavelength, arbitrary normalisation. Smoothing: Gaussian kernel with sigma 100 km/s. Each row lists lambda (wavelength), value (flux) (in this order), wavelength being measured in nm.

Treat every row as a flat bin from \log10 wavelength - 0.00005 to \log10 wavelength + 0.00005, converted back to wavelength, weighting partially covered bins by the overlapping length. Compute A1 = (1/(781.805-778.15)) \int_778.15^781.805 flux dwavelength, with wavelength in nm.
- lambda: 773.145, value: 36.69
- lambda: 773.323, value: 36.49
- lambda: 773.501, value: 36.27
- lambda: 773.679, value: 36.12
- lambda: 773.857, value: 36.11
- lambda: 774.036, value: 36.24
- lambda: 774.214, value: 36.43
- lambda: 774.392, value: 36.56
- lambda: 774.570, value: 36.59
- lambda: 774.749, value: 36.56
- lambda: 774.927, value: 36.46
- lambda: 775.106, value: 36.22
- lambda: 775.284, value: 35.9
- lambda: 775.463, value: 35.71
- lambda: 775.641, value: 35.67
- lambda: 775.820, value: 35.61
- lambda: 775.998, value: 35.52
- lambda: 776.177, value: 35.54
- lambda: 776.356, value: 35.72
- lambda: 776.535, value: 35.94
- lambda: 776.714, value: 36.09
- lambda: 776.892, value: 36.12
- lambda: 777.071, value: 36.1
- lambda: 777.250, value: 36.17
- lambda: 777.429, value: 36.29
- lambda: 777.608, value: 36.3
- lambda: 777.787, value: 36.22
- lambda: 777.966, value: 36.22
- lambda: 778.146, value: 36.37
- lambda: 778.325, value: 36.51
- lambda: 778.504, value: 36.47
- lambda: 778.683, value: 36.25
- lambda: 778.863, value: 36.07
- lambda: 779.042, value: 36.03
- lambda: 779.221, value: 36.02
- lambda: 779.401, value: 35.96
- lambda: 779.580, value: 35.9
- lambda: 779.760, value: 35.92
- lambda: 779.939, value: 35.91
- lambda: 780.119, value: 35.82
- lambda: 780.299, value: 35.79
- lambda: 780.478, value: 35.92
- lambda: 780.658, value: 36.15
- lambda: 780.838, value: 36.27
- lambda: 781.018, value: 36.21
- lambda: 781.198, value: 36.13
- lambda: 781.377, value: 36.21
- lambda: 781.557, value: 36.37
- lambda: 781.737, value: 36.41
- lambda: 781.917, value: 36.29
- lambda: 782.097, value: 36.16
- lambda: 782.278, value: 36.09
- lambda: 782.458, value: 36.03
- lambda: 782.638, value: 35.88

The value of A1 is 36.1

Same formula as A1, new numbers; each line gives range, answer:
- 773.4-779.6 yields 36.1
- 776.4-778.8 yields 36.2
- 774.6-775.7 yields 36.1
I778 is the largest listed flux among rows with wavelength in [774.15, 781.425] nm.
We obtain 36.59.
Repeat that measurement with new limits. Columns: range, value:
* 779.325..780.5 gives 35.96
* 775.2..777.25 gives 36.17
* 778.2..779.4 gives 36.51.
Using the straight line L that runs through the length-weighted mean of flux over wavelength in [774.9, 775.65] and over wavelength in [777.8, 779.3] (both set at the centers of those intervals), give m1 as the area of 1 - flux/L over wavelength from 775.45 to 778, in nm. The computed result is 0.01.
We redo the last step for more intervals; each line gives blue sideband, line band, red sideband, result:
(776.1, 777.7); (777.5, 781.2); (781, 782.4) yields 0.00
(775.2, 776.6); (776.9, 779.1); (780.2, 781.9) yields -0.02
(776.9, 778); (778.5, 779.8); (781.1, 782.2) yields 0.01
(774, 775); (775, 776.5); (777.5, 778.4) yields 0.03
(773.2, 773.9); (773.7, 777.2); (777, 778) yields 0.02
